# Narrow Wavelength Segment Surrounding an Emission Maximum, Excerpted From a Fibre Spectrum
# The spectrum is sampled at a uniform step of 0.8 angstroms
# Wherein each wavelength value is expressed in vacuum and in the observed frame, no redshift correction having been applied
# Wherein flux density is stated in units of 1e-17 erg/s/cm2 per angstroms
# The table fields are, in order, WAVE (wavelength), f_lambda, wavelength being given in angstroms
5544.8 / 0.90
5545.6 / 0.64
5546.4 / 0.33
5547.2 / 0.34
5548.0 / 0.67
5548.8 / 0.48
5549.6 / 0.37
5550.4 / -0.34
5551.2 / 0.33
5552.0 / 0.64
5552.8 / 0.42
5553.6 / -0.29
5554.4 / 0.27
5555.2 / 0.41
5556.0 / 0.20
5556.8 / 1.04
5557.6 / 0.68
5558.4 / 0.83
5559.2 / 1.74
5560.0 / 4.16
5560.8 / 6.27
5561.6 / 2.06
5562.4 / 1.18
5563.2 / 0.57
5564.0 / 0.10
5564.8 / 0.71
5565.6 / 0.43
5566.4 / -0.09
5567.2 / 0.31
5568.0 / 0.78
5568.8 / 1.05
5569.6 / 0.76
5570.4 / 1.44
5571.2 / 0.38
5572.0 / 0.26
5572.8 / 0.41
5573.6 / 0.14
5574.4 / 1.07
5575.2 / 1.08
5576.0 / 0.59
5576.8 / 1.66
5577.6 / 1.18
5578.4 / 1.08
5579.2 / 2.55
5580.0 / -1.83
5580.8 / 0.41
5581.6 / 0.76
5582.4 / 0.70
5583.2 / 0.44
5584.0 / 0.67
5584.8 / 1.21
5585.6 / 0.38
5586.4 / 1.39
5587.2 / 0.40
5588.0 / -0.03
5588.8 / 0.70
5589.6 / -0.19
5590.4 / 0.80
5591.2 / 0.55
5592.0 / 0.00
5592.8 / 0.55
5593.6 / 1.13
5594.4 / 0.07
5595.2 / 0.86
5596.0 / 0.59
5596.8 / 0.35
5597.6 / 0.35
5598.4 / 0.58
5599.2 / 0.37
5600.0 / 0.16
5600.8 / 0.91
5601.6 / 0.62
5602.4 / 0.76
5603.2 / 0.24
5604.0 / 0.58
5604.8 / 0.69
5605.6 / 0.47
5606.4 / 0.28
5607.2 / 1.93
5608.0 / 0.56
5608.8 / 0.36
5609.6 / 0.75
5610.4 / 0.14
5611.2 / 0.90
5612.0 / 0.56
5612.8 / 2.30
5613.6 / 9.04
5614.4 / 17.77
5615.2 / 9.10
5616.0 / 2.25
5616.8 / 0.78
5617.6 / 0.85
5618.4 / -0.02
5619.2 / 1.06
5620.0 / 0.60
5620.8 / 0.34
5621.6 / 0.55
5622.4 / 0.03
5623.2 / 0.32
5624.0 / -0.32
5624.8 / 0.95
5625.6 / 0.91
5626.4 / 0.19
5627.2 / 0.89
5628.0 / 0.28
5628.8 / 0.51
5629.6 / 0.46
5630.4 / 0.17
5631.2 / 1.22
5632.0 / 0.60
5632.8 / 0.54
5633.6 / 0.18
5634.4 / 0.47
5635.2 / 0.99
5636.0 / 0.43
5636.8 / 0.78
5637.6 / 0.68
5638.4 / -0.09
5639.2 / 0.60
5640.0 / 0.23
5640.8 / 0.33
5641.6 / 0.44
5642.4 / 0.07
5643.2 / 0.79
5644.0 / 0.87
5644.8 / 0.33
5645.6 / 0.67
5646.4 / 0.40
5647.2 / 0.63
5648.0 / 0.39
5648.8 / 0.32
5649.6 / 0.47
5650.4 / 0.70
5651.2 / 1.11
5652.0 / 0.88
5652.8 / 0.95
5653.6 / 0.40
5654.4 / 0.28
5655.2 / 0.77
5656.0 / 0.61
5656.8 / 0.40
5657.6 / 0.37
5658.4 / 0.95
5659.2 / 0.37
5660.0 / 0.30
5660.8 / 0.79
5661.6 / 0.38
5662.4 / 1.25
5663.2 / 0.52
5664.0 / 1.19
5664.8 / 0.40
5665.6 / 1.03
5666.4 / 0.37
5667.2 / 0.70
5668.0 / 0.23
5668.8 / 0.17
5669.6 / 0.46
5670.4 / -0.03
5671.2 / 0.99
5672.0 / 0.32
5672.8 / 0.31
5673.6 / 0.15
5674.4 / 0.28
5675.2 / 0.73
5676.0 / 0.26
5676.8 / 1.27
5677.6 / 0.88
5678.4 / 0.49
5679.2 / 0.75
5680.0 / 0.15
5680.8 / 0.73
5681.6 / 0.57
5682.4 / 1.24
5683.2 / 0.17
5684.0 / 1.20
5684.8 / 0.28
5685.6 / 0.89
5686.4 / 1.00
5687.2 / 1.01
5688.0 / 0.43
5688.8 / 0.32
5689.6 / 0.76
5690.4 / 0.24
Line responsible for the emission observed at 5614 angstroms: [O III] 5007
